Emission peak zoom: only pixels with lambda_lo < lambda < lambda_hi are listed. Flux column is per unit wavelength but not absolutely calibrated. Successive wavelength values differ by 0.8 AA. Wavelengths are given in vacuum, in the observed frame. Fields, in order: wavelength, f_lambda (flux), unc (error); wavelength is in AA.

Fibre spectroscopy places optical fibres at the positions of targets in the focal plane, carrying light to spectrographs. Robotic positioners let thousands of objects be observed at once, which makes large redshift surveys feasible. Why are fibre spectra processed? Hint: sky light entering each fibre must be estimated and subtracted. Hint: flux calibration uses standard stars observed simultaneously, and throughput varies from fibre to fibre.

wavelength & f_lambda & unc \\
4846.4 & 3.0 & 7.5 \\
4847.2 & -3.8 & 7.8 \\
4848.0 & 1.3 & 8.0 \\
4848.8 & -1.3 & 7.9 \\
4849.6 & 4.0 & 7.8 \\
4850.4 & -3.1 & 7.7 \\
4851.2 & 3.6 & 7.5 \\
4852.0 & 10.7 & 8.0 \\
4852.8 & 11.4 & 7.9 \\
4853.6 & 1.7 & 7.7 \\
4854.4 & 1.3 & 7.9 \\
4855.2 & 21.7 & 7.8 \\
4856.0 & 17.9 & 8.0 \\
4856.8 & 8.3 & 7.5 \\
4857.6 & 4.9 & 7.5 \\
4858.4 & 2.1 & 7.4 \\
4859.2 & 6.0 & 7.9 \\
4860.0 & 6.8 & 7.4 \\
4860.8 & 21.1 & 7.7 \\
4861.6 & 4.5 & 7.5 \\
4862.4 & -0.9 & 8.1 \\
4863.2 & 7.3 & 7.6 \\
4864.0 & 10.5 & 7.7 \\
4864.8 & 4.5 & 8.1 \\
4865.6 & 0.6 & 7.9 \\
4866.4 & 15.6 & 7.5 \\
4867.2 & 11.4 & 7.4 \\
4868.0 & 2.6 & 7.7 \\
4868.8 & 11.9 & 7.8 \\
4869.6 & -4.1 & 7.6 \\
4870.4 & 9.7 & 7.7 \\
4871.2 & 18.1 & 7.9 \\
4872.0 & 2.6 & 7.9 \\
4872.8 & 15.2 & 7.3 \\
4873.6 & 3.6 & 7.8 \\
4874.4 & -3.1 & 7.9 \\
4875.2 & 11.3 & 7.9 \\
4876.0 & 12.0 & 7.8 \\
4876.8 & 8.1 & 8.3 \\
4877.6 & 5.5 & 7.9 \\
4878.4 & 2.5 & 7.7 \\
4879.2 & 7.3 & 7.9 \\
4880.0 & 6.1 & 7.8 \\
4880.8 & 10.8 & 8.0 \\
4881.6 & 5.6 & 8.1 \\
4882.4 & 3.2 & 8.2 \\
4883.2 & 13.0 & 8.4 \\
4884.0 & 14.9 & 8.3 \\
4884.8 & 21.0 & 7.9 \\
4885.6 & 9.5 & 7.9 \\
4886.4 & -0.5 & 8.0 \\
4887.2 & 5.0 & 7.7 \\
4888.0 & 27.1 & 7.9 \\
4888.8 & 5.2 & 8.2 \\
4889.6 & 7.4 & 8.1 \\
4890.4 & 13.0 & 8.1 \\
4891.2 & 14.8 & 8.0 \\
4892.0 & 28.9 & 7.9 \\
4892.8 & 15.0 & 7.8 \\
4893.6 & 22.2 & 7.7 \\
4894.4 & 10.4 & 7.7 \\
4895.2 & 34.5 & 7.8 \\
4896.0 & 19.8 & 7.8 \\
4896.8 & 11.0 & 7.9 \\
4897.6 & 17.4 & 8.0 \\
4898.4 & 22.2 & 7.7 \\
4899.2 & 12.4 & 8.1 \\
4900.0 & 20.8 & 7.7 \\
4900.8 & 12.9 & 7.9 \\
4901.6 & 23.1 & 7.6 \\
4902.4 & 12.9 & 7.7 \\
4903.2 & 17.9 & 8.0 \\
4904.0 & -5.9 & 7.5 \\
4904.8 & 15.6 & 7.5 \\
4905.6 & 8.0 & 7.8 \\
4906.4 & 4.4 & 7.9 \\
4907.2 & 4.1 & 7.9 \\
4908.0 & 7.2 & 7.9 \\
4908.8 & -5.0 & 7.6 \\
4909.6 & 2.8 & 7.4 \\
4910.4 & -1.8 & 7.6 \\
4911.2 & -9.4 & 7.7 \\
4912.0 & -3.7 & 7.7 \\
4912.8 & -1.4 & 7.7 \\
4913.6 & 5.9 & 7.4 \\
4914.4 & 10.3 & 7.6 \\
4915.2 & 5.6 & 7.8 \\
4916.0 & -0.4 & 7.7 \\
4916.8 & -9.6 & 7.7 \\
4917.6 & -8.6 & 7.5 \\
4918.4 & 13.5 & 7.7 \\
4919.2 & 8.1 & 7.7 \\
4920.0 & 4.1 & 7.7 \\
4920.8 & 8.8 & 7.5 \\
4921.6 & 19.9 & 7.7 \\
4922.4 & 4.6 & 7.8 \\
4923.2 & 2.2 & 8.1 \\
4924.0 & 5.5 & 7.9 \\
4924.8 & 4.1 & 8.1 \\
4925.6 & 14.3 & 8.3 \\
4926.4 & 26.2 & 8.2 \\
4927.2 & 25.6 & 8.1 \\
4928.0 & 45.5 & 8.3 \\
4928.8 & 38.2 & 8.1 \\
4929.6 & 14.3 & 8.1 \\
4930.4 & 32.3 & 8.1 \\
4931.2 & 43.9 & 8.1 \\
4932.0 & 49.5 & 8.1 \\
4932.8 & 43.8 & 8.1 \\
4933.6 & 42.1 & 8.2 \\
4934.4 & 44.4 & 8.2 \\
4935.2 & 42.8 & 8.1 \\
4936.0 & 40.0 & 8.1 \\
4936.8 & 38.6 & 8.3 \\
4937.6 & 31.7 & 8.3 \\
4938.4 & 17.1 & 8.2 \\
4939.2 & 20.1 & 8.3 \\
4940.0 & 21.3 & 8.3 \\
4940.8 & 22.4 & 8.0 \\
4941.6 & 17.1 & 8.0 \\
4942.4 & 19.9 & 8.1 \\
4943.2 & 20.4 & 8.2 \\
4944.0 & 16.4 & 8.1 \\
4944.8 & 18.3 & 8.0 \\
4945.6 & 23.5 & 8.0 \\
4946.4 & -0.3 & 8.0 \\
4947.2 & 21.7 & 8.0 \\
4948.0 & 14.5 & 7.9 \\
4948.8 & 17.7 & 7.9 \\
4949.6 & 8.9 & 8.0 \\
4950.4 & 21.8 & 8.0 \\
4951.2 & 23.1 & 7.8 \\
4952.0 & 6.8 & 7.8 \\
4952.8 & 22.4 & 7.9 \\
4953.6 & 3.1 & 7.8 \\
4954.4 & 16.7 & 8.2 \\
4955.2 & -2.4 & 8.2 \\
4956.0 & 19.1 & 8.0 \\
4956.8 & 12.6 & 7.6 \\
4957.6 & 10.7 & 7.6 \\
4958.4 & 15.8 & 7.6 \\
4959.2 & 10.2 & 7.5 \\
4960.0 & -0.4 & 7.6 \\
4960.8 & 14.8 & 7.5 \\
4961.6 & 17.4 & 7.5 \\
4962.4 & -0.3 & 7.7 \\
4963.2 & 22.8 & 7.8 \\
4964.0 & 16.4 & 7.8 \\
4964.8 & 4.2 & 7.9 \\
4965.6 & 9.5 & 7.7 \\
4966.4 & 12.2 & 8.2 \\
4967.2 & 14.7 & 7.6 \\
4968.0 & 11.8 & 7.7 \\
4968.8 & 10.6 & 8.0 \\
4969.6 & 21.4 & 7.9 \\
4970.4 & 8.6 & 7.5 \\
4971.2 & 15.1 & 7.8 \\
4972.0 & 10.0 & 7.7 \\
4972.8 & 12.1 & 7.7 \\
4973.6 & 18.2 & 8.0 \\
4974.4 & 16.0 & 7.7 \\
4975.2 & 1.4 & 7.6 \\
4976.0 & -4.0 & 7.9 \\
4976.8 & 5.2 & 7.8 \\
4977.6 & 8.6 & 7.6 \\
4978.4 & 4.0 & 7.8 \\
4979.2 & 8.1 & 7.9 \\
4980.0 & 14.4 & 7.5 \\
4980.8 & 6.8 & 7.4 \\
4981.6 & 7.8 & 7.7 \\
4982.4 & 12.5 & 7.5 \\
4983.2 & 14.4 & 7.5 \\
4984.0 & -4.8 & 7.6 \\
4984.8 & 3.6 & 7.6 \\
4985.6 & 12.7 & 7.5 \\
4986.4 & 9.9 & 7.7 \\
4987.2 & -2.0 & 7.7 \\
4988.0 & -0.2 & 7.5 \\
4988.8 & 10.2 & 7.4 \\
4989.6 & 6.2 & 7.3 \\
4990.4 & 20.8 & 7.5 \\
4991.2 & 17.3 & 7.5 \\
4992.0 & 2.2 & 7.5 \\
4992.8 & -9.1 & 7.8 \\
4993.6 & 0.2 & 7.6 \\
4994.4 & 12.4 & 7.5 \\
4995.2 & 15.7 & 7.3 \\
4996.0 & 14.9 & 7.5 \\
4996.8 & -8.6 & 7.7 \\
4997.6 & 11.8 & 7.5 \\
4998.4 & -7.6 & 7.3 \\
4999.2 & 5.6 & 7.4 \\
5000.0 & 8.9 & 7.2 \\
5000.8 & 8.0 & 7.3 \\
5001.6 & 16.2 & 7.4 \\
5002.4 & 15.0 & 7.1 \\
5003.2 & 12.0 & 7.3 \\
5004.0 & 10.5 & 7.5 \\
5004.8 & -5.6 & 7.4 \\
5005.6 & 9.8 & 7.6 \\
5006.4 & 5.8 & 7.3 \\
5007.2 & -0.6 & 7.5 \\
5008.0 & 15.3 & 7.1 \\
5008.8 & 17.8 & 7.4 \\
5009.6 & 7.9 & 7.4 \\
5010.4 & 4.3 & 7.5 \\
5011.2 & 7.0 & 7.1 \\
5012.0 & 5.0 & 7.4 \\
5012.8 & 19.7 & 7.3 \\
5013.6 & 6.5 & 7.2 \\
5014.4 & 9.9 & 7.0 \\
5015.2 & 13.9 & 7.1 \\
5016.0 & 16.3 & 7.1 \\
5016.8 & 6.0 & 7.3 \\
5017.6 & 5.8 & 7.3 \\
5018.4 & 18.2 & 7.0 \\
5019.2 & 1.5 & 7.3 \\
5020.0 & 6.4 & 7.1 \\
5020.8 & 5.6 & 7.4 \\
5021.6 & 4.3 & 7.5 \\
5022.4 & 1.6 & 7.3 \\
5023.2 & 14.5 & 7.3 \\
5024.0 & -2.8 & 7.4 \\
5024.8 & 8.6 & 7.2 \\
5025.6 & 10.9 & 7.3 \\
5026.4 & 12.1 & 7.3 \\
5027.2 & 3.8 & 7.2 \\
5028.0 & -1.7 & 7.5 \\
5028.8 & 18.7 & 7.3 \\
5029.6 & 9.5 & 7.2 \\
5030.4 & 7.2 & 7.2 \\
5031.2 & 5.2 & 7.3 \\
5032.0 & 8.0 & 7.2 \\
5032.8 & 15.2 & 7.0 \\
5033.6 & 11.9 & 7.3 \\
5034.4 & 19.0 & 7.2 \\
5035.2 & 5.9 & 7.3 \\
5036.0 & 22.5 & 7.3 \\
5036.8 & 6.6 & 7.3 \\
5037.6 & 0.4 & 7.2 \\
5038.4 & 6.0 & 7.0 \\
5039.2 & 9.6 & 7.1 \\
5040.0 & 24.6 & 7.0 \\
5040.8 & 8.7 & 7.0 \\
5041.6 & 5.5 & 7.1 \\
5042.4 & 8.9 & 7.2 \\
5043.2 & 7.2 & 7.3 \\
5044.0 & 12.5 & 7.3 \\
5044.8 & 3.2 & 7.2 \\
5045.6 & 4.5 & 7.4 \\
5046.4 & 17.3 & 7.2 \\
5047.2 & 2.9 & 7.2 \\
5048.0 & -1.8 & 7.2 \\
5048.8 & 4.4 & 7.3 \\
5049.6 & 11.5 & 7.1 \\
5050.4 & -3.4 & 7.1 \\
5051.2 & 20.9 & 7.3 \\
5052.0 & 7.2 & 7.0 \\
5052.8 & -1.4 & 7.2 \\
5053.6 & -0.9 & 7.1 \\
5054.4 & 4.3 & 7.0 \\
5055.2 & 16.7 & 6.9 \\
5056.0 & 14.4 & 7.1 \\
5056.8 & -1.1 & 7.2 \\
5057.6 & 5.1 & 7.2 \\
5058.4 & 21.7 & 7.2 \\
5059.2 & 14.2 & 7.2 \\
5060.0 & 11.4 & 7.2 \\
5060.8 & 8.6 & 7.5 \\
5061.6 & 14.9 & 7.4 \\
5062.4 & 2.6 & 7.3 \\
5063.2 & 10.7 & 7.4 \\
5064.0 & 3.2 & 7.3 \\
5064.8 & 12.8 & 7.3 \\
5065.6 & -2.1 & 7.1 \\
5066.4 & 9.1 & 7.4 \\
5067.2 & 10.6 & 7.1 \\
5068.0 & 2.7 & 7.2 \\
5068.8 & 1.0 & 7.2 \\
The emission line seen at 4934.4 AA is C IV 1549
